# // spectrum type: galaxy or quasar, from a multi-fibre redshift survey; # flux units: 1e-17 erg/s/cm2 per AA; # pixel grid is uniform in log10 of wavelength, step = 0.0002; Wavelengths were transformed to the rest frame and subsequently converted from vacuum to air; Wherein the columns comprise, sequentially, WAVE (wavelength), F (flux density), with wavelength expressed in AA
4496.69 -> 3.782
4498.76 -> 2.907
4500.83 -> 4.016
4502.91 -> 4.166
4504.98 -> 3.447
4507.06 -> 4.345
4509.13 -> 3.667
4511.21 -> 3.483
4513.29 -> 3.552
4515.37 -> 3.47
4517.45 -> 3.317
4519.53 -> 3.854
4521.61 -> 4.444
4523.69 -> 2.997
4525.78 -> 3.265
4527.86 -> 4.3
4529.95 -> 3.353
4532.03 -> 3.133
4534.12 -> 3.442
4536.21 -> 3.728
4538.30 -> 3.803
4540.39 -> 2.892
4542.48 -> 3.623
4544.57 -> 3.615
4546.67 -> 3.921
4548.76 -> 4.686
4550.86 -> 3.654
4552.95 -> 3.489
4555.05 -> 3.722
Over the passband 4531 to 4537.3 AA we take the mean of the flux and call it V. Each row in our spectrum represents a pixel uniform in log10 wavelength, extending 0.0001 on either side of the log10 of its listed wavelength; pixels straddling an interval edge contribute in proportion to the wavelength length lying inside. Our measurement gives 3.44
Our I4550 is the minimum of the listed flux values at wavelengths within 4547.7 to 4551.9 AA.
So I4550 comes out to 3.654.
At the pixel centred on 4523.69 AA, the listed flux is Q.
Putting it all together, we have 2.997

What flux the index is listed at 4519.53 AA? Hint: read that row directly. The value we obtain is 3.854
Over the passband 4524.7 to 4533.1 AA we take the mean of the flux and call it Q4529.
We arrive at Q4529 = 3.51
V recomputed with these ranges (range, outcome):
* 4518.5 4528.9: 3.77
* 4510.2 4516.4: 3.5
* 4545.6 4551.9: 4.08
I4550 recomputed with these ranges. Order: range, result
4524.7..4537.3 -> 3.133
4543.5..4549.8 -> 3.615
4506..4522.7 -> 3.317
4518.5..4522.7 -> 3.854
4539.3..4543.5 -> 2.892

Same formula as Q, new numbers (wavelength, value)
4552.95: 3.489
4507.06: 4.345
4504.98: 3.447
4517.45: 3.317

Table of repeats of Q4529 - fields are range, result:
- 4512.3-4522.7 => 3.73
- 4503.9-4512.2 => 3.74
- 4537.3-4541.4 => 3.35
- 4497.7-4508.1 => 3.78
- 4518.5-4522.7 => 4.14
